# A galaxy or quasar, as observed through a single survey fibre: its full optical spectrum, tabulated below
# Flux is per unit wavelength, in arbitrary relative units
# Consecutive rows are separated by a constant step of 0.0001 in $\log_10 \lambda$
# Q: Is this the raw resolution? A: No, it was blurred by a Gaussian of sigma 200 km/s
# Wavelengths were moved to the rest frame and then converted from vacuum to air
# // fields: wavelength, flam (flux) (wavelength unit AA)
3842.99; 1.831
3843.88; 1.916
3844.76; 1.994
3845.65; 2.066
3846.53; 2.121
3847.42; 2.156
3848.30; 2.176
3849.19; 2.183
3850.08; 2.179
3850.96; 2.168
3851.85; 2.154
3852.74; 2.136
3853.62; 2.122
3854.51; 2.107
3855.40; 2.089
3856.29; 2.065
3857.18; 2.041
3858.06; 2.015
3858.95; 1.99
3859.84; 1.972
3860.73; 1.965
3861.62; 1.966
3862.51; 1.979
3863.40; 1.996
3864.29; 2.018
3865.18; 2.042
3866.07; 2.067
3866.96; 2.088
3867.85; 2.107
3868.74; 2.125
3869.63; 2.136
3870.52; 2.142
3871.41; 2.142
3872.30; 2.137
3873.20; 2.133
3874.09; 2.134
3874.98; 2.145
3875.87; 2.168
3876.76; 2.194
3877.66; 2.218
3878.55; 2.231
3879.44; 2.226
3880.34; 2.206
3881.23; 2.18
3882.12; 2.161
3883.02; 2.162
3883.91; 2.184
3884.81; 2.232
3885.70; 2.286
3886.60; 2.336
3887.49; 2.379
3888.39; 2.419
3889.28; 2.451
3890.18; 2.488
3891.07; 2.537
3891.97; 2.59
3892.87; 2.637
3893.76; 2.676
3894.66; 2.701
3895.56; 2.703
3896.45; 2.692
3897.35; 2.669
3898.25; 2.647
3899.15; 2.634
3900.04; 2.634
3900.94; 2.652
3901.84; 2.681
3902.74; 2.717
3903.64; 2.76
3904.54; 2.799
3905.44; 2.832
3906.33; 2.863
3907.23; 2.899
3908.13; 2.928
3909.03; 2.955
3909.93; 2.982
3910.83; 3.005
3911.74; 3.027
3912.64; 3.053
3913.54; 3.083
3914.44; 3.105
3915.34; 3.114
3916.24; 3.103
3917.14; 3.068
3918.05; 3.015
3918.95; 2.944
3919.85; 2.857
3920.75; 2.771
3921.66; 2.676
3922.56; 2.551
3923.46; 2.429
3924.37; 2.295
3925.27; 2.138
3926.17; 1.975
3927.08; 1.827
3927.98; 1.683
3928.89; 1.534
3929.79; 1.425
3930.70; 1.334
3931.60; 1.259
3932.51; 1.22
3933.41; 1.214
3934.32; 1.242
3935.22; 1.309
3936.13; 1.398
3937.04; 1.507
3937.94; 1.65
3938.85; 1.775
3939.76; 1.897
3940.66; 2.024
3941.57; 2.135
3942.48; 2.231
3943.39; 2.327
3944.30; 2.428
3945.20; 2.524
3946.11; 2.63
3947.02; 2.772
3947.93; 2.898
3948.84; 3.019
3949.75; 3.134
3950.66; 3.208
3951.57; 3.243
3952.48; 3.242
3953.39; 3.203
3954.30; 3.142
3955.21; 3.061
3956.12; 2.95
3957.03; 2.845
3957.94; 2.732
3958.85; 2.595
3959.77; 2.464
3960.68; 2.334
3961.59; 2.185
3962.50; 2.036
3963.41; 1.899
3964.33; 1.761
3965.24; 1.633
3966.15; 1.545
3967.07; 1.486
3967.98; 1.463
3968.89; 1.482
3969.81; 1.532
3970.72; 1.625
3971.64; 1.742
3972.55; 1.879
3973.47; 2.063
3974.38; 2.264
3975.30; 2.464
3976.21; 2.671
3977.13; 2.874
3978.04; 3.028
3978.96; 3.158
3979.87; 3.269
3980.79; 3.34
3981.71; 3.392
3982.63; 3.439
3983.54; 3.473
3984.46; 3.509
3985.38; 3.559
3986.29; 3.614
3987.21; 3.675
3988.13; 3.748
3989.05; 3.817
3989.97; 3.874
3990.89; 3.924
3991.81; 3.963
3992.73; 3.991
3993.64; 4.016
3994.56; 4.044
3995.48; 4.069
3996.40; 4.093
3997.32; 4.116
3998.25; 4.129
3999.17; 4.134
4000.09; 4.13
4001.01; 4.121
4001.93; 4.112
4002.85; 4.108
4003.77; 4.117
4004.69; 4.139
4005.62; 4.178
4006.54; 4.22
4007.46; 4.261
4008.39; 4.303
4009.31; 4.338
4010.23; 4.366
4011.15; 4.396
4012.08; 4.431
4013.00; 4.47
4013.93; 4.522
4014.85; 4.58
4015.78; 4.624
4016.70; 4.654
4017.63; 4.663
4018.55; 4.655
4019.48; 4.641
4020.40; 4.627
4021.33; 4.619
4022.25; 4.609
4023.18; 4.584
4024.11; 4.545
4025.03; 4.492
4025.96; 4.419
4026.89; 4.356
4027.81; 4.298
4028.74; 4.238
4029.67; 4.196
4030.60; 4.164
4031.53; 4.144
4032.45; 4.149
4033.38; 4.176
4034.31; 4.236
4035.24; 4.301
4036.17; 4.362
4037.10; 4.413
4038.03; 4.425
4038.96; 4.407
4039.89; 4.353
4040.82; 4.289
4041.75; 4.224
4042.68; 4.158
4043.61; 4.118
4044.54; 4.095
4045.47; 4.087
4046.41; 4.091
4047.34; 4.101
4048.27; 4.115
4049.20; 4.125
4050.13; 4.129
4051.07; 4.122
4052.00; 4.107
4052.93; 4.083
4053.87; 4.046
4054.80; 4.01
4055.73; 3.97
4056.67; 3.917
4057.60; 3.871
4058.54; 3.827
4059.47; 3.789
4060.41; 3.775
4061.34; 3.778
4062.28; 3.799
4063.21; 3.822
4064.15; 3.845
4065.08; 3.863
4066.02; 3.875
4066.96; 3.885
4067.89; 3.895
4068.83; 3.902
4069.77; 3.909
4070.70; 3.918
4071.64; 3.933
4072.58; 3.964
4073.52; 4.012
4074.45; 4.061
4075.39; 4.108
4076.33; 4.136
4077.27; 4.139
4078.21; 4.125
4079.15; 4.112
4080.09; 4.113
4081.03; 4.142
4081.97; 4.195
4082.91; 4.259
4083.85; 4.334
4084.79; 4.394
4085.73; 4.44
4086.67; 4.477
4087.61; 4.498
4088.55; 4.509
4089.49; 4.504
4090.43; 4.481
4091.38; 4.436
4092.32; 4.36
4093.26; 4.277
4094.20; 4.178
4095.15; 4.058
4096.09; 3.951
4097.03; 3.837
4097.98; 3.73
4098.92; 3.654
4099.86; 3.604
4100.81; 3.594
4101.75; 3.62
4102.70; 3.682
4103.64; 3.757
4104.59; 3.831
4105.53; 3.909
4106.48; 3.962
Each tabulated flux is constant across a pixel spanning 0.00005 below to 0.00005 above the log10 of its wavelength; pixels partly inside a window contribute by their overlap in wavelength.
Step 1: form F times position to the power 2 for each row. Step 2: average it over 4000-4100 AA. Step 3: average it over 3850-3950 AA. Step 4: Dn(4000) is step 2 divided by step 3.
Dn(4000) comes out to 1.9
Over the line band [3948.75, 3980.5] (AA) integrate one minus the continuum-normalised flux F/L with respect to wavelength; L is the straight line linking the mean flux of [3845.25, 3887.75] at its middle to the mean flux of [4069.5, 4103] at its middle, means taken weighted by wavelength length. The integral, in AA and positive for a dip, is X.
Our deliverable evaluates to 6.0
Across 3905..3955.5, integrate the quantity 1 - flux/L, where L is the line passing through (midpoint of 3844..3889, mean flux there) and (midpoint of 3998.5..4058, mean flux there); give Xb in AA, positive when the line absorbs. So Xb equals 8.7 AA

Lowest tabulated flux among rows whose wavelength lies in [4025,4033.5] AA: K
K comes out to 4.144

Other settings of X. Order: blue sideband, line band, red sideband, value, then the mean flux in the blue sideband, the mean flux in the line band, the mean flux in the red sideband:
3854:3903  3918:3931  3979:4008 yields 3.1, 2.28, 2.22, 3.88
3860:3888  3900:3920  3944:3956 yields -3.1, 2.14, 2.92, 2.97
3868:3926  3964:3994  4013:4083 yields 5.5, 2.56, 2.83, 4.18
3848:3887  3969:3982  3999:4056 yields 4.0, 2.12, 2.48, 4.29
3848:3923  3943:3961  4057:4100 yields 0.9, 2.44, 2.84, 4.06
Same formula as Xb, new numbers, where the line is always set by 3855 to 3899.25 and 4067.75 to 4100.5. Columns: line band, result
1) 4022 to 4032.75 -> -2.2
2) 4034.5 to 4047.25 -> -1.8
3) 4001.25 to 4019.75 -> -4.9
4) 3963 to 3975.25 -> 5.3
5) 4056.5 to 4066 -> 0.2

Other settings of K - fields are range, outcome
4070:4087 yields 3.918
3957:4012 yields 1.463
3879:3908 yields 2.161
